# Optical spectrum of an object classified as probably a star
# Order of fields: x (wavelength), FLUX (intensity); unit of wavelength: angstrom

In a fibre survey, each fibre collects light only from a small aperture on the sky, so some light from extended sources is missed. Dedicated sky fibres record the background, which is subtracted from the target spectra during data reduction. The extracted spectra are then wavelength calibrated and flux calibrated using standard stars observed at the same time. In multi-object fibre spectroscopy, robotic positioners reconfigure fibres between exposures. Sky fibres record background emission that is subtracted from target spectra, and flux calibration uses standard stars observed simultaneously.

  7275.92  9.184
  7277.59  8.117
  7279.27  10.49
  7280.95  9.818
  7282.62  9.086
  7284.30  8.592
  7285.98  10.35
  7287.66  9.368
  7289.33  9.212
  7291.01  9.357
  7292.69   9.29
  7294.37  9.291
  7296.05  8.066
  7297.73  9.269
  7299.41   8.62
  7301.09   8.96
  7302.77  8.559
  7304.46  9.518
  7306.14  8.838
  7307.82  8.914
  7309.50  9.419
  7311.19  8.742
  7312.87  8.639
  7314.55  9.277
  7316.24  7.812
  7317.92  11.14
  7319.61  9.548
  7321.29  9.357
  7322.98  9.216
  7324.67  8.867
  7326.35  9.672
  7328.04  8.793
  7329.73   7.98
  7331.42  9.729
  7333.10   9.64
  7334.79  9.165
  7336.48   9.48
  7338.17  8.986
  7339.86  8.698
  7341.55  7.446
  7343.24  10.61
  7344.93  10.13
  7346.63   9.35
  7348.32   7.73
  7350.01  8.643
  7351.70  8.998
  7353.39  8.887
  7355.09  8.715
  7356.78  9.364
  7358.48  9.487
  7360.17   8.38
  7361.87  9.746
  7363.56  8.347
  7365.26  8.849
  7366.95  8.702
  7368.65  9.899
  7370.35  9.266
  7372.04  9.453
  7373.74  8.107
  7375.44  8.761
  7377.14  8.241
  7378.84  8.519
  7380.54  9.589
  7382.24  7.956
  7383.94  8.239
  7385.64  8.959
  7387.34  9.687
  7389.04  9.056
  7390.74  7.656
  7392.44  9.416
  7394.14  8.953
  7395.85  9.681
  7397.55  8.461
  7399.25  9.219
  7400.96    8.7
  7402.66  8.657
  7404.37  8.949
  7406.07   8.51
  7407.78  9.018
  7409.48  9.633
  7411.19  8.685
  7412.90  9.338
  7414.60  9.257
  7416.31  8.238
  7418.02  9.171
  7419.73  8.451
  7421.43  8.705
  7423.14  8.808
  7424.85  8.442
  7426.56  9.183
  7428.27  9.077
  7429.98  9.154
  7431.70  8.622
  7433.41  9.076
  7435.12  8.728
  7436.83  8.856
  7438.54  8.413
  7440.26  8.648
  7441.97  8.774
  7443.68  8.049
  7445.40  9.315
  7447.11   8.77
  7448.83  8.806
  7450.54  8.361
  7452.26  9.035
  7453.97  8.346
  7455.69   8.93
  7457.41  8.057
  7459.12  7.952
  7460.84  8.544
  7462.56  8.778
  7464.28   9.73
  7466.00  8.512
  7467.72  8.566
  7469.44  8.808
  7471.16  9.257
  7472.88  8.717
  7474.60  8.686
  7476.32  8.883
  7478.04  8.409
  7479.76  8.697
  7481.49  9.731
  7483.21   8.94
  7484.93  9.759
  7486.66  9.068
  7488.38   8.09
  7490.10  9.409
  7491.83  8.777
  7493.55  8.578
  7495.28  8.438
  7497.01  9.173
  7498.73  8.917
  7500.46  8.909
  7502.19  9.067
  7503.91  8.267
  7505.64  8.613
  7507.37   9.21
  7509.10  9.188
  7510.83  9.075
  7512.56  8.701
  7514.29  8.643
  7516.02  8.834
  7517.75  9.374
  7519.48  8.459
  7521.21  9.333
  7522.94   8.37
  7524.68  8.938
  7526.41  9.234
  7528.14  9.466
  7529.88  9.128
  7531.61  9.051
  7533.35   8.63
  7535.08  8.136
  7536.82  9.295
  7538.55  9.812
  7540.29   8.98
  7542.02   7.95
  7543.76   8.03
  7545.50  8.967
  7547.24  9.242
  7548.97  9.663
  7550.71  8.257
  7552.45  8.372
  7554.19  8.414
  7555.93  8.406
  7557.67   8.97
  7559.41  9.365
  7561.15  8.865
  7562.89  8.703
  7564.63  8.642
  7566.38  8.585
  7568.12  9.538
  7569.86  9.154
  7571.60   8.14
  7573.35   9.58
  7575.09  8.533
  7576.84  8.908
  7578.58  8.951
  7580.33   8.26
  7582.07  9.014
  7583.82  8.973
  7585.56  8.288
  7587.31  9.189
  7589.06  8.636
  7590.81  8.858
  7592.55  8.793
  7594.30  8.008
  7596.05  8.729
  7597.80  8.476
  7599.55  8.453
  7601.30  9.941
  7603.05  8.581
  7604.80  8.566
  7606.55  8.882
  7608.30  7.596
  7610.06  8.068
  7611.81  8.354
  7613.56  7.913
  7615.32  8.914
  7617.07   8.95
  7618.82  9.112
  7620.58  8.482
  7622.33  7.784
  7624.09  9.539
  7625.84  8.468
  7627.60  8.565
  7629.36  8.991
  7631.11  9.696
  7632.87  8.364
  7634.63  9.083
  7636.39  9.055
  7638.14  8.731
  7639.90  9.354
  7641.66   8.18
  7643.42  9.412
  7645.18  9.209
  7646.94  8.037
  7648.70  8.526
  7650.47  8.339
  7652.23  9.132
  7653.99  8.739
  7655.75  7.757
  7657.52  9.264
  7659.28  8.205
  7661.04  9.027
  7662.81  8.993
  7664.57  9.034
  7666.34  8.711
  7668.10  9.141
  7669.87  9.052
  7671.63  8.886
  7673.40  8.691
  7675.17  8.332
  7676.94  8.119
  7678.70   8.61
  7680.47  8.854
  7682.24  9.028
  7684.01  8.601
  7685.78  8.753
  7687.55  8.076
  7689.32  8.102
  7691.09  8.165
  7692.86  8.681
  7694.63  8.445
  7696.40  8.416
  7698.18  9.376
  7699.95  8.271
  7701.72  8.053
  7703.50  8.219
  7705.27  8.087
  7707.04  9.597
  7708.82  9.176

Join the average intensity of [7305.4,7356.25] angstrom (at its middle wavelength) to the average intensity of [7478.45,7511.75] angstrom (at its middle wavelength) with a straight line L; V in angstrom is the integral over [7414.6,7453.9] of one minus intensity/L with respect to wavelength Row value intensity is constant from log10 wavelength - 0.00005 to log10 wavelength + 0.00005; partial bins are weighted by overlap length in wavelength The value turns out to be 1.0 angstrom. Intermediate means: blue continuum 9.08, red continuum 8.93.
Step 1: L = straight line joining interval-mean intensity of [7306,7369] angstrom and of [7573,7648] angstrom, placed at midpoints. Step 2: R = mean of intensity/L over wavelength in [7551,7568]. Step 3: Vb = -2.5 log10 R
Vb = 0.01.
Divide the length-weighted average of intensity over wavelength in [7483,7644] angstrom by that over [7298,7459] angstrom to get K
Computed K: 0.99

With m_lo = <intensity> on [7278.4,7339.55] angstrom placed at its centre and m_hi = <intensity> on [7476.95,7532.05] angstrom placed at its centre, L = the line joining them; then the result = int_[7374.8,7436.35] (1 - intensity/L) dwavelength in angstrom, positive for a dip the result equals 1.4 angstrom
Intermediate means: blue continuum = 9.19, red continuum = 8.93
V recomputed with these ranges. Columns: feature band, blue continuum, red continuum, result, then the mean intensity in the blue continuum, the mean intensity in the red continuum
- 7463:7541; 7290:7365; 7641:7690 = -0.61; 9.06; 8.68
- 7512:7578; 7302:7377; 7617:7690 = -0.10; 9.06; 8.74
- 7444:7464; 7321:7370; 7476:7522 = 0.69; 9.06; 8.91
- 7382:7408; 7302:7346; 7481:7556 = 0.64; 9.16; 8.88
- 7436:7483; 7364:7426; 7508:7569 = 0.74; 8.87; 8.88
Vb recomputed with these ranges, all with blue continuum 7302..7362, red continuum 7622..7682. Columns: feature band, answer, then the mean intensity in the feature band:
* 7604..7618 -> 0.05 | 8.41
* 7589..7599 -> 0.03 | 8.58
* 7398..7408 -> 0.02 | 8.81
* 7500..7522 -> 0.00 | 8.9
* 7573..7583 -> 0.00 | 8.84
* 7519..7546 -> 0.00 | 8.86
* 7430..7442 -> 0.03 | 8.75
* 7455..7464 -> 0.05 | 8.52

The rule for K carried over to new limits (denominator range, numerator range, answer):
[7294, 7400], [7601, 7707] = 0.96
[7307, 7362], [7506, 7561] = 0.98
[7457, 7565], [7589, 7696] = 0.98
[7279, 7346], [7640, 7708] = 0.94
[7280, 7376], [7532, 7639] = 0.96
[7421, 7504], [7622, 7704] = 0.99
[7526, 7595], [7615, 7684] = 0.99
